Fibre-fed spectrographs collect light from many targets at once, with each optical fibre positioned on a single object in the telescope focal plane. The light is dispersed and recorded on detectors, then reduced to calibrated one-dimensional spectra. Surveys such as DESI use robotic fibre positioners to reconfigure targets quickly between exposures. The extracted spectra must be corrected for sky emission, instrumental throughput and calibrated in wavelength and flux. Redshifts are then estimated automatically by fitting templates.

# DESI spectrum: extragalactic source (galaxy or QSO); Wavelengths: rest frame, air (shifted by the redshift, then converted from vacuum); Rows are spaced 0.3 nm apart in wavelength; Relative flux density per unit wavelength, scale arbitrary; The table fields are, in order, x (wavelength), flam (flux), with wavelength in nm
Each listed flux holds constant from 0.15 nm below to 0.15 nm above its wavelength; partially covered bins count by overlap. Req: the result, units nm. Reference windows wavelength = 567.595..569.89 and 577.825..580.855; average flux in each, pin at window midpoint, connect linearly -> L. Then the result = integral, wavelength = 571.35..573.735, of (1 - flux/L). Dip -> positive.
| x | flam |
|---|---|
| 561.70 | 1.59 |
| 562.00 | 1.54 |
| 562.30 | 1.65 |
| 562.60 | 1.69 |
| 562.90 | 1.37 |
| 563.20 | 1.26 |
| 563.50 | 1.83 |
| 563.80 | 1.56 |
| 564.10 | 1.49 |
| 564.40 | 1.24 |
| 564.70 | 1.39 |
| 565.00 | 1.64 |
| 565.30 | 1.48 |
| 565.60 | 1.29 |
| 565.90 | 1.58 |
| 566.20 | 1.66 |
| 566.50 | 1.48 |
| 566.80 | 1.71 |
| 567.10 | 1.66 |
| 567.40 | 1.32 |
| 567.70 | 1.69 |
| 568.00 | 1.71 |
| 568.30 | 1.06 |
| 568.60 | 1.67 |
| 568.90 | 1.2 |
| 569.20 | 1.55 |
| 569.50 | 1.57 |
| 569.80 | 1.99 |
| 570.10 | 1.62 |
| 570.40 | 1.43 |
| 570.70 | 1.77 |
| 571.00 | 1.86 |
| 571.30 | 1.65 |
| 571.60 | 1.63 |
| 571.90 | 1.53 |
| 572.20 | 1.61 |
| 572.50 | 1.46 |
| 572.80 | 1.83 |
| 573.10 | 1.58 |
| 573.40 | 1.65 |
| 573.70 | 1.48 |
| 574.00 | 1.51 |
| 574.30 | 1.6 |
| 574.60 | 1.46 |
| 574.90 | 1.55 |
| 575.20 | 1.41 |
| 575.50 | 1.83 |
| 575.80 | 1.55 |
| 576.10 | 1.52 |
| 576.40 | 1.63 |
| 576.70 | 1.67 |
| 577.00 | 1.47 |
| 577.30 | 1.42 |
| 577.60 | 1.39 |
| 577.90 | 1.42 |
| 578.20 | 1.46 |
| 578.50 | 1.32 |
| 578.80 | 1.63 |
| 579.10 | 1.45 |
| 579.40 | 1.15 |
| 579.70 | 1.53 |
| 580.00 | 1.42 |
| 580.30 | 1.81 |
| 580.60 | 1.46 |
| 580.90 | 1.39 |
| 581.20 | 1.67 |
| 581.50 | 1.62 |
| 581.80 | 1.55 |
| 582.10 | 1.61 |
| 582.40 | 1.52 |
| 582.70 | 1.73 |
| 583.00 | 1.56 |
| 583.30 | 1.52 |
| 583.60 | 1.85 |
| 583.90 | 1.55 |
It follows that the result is -0.14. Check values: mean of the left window 1.54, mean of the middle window 1.6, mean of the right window 1.46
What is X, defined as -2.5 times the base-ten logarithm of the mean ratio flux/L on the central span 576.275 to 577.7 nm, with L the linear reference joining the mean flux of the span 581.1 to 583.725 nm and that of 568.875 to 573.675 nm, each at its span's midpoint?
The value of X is 0.07 mag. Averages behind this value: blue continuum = 1.63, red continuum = 1.62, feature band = 1.52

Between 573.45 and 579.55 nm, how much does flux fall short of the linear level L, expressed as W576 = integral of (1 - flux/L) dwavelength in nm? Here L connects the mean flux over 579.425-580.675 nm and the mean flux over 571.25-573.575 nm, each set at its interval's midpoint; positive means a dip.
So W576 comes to 0.26 nm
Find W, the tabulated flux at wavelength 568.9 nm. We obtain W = 1.2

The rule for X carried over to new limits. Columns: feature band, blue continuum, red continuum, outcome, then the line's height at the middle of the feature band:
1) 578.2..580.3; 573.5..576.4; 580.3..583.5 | 0.09 mag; 1.57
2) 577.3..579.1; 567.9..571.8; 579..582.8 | 0.07 mag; 1.54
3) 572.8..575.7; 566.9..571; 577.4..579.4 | -0.06 mag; 1.49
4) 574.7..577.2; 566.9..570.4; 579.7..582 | -0.01 mag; 1.55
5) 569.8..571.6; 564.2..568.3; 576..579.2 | -0.13 mag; 1.5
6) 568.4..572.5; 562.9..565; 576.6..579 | -0.10 mag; 1.47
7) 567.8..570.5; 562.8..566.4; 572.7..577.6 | -0.01 mag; 1.52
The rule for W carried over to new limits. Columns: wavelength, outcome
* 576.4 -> 1.63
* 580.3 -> 1.81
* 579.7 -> 1.53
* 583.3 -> 1.52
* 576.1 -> 1.52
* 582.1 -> 1.61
